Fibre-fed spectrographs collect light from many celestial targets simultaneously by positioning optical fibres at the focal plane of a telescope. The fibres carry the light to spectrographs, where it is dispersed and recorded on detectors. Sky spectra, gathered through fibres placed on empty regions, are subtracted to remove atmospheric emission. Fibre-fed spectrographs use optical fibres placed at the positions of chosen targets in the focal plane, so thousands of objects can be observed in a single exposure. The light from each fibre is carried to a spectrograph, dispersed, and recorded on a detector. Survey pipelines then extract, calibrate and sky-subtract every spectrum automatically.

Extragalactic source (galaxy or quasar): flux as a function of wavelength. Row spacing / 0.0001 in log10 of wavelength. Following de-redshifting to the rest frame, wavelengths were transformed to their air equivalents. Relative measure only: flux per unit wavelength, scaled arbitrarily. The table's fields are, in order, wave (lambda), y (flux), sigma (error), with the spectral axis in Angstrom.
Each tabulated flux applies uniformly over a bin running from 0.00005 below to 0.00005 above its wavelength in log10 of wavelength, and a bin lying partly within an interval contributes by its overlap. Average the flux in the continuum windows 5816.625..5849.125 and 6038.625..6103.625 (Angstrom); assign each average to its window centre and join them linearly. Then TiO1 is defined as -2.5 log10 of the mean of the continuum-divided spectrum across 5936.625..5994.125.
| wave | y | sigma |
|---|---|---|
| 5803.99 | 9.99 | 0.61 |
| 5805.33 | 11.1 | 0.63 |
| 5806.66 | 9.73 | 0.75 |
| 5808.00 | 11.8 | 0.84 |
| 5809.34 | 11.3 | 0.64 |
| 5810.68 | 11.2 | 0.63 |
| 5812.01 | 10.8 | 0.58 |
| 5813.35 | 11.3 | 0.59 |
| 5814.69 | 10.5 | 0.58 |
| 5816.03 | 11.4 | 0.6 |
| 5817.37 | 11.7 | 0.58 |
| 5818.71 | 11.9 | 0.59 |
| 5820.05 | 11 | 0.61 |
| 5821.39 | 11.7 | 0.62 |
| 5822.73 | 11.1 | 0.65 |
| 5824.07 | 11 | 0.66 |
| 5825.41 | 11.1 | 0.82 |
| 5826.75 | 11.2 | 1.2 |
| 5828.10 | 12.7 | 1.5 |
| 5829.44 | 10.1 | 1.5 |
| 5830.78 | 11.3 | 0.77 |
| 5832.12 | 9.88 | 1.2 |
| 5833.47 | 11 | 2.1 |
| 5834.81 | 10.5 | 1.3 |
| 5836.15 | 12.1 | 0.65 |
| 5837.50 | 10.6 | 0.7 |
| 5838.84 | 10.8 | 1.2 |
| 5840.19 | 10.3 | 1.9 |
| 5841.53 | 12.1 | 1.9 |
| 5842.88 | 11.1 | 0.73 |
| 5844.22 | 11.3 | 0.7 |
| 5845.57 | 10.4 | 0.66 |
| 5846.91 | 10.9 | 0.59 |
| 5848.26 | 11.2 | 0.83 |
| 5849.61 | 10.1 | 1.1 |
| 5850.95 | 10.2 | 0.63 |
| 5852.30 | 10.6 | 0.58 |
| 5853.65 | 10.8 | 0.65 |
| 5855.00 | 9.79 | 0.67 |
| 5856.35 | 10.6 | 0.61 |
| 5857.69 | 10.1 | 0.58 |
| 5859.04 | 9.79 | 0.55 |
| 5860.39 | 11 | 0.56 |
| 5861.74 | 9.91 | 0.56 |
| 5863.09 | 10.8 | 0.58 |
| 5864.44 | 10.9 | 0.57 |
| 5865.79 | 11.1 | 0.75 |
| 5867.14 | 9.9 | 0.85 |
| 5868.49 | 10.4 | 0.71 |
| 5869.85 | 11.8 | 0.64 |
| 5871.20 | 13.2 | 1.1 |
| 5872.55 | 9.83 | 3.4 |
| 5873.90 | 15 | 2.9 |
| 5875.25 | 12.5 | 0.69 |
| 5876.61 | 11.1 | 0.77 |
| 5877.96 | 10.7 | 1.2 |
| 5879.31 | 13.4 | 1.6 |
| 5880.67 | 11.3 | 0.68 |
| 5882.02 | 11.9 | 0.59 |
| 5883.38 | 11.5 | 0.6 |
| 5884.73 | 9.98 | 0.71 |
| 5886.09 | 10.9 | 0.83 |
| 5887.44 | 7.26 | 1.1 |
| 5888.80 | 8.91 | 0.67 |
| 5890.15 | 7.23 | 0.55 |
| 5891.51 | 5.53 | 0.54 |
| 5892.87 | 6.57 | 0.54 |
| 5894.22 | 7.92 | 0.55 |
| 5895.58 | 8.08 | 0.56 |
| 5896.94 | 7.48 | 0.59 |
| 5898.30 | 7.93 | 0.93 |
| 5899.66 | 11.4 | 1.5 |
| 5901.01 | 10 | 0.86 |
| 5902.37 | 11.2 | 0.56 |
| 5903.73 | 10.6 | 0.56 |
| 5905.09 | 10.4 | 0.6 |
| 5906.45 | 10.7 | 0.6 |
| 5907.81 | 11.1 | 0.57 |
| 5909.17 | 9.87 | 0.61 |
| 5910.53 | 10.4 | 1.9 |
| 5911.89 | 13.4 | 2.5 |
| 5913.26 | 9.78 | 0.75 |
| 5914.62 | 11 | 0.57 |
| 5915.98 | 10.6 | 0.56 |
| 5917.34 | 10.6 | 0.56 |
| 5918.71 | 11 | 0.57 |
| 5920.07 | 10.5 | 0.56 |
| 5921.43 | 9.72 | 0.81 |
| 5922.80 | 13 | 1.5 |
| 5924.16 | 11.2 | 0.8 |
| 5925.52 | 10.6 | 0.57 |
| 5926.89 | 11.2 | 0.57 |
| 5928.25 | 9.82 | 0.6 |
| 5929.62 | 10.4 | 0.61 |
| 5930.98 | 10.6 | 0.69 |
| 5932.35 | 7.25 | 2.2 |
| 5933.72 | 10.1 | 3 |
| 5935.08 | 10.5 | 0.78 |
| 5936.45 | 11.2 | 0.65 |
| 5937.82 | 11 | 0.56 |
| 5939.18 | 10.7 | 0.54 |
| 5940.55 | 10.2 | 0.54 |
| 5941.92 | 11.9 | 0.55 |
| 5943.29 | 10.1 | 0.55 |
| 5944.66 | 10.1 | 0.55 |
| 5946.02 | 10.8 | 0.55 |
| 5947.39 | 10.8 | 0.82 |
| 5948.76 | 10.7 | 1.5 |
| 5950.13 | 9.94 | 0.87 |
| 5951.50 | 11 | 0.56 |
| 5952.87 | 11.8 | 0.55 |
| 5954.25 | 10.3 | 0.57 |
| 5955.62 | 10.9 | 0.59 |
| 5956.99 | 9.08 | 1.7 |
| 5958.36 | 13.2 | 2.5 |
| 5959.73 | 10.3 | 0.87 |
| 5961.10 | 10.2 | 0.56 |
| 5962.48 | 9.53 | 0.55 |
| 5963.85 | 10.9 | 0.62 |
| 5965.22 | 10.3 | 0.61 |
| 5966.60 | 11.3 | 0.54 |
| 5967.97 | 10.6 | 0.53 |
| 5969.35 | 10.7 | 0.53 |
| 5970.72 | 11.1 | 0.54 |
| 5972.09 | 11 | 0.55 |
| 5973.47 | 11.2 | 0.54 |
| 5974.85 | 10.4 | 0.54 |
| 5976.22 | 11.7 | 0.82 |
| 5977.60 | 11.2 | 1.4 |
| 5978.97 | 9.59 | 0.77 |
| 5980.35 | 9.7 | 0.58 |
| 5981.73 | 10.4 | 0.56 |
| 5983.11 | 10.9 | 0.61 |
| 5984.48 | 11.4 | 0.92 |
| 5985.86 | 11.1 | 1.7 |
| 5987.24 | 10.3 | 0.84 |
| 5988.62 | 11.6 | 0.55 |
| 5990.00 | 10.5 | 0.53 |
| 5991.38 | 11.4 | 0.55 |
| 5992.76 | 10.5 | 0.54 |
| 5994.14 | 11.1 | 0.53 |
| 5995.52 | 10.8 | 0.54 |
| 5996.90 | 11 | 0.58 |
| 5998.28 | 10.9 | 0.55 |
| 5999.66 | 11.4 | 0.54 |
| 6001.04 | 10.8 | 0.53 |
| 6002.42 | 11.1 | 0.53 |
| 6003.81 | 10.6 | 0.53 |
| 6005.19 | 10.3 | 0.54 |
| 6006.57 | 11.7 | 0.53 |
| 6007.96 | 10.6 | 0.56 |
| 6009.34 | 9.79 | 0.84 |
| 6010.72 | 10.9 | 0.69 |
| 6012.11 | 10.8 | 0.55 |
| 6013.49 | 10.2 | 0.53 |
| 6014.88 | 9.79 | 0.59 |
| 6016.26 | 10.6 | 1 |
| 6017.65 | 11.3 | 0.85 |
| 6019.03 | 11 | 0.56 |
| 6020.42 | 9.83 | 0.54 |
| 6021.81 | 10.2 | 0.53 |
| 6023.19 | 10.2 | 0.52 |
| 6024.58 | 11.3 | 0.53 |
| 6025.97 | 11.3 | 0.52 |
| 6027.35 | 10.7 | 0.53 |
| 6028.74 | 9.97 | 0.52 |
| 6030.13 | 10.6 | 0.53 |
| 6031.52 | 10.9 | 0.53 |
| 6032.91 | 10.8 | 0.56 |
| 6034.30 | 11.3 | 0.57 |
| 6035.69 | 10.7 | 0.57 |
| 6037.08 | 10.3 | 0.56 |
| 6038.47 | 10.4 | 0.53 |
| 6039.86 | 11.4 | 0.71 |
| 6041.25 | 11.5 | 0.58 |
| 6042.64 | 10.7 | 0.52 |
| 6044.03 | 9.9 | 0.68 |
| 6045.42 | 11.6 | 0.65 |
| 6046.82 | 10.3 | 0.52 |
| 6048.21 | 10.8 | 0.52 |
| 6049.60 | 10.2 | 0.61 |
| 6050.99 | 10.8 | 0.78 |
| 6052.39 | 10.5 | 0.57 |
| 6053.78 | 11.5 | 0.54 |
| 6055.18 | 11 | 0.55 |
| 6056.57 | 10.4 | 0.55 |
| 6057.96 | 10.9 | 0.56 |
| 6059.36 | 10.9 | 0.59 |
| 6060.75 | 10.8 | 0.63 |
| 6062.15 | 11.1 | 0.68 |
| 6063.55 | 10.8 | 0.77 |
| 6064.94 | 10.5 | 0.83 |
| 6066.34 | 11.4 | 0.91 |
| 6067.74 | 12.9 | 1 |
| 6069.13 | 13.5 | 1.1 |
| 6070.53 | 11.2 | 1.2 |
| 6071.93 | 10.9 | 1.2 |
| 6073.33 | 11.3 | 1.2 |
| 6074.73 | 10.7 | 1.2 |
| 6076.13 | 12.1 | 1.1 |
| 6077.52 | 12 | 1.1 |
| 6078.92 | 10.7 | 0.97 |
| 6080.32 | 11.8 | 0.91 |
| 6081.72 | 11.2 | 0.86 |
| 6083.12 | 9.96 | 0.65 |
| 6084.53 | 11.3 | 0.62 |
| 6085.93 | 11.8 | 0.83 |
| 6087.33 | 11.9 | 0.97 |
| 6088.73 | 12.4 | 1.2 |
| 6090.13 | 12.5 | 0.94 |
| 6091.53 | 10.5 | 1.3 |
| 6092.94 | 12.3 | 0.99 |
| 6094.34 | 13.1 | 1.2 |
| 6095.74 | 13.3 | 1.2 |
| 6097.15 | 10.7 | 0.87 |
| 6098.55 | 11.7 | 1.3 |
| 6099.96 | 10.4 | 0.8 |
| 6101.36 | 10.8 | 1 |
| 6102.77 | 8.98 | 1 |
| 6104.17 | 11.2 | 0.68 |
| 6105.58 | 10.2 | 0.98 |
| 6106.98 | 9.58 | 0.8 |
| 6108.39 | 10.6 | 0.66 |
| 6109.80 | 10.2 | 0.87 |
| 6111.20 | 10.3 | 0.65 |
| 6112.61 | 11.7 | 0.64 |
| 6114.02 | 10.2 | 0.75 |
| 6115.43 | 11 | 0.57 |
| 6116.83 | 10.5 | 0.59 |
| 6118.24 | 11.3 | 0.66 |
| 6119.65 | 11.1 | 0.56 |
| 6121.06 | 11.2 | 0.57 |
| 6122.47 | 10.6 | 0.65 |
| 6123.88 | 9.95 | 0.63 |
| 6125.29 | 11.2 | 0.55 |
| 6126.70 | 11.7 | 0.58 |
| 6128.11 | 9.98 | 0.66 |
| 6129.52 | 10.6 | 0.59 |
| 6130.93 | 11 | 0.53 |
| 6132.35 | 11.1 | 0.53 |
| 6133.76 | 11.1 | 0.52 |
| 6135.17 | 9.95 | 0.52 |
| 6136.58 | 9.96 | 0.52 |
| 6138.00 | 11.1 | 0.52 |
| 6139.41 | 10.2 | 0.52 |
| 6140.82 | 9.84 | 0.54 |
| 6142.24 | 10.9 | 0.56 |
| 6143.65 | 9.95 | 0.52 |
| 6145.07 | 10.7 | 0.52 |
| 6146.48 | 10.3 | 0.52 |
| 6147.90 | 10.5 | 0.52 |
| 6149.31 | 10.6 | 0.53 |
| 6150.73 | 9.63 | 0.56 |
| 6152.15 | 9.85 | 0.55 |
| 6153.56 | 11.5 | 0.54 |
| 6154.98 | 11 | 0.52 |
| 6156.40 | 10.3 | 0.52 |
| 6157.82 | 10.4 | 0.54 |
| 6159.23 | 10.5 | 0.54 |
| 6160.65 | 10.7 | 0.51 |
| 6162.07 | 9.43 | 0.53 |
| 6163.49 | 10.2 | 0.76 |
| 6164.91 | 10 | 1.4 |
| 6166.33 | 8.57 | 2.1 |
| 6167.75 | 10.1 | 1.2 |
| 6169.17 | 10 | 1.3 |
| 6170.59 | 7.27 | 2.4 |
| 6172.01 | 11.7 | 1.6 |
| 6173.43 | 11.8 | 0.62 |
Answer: 0.04 mag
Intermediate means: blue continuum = 11.1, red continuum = 11.2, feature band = 10.7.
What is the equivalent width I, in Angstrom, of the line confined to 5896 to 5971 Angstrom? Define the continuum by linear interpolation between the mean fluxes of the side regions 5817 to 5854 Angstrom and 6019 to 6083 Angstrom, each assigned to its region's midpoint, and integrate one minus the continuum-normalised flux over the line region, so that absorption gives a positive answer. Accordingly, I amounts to 3.0 Angstrom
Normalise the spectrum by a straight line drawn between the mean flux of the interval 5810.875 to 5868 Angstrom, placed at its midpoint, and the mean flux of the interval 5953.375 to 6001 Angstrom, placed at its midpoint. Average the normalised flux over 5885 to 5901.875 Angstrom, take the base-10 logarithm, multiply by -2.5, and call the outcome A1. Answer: 0.28 mag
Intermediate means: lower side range 10.9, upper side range 10.8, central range 8.34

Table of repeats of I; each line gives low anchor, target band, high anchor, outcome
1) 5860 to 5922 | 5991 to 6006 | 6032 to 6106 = -0.1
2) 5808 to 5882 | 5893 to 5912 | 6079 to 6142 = 2.1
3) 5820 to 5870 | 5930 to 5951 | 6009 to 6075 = 0.8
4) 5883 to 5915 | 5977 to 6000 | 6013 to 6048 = -1.1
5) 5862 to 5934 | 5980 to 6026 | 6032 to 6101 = 0.7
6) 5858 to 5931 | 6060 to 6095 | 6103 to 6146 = -3.2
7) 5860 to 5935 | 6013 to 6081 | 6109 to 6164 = -2.8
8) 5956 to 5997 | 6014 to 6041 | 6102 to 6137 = 0.1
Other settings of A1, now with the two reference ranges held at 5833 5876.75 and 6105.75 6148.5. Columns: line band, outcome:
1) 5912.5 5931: 0.01 mag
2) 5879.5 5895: 0.19 mag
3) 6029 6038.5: 0.00 mag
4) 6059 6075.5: -0.06 mag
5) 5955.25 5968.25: 0.02 mag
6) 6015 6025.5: 0.01 mag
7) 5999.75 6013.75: 0.00 mag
